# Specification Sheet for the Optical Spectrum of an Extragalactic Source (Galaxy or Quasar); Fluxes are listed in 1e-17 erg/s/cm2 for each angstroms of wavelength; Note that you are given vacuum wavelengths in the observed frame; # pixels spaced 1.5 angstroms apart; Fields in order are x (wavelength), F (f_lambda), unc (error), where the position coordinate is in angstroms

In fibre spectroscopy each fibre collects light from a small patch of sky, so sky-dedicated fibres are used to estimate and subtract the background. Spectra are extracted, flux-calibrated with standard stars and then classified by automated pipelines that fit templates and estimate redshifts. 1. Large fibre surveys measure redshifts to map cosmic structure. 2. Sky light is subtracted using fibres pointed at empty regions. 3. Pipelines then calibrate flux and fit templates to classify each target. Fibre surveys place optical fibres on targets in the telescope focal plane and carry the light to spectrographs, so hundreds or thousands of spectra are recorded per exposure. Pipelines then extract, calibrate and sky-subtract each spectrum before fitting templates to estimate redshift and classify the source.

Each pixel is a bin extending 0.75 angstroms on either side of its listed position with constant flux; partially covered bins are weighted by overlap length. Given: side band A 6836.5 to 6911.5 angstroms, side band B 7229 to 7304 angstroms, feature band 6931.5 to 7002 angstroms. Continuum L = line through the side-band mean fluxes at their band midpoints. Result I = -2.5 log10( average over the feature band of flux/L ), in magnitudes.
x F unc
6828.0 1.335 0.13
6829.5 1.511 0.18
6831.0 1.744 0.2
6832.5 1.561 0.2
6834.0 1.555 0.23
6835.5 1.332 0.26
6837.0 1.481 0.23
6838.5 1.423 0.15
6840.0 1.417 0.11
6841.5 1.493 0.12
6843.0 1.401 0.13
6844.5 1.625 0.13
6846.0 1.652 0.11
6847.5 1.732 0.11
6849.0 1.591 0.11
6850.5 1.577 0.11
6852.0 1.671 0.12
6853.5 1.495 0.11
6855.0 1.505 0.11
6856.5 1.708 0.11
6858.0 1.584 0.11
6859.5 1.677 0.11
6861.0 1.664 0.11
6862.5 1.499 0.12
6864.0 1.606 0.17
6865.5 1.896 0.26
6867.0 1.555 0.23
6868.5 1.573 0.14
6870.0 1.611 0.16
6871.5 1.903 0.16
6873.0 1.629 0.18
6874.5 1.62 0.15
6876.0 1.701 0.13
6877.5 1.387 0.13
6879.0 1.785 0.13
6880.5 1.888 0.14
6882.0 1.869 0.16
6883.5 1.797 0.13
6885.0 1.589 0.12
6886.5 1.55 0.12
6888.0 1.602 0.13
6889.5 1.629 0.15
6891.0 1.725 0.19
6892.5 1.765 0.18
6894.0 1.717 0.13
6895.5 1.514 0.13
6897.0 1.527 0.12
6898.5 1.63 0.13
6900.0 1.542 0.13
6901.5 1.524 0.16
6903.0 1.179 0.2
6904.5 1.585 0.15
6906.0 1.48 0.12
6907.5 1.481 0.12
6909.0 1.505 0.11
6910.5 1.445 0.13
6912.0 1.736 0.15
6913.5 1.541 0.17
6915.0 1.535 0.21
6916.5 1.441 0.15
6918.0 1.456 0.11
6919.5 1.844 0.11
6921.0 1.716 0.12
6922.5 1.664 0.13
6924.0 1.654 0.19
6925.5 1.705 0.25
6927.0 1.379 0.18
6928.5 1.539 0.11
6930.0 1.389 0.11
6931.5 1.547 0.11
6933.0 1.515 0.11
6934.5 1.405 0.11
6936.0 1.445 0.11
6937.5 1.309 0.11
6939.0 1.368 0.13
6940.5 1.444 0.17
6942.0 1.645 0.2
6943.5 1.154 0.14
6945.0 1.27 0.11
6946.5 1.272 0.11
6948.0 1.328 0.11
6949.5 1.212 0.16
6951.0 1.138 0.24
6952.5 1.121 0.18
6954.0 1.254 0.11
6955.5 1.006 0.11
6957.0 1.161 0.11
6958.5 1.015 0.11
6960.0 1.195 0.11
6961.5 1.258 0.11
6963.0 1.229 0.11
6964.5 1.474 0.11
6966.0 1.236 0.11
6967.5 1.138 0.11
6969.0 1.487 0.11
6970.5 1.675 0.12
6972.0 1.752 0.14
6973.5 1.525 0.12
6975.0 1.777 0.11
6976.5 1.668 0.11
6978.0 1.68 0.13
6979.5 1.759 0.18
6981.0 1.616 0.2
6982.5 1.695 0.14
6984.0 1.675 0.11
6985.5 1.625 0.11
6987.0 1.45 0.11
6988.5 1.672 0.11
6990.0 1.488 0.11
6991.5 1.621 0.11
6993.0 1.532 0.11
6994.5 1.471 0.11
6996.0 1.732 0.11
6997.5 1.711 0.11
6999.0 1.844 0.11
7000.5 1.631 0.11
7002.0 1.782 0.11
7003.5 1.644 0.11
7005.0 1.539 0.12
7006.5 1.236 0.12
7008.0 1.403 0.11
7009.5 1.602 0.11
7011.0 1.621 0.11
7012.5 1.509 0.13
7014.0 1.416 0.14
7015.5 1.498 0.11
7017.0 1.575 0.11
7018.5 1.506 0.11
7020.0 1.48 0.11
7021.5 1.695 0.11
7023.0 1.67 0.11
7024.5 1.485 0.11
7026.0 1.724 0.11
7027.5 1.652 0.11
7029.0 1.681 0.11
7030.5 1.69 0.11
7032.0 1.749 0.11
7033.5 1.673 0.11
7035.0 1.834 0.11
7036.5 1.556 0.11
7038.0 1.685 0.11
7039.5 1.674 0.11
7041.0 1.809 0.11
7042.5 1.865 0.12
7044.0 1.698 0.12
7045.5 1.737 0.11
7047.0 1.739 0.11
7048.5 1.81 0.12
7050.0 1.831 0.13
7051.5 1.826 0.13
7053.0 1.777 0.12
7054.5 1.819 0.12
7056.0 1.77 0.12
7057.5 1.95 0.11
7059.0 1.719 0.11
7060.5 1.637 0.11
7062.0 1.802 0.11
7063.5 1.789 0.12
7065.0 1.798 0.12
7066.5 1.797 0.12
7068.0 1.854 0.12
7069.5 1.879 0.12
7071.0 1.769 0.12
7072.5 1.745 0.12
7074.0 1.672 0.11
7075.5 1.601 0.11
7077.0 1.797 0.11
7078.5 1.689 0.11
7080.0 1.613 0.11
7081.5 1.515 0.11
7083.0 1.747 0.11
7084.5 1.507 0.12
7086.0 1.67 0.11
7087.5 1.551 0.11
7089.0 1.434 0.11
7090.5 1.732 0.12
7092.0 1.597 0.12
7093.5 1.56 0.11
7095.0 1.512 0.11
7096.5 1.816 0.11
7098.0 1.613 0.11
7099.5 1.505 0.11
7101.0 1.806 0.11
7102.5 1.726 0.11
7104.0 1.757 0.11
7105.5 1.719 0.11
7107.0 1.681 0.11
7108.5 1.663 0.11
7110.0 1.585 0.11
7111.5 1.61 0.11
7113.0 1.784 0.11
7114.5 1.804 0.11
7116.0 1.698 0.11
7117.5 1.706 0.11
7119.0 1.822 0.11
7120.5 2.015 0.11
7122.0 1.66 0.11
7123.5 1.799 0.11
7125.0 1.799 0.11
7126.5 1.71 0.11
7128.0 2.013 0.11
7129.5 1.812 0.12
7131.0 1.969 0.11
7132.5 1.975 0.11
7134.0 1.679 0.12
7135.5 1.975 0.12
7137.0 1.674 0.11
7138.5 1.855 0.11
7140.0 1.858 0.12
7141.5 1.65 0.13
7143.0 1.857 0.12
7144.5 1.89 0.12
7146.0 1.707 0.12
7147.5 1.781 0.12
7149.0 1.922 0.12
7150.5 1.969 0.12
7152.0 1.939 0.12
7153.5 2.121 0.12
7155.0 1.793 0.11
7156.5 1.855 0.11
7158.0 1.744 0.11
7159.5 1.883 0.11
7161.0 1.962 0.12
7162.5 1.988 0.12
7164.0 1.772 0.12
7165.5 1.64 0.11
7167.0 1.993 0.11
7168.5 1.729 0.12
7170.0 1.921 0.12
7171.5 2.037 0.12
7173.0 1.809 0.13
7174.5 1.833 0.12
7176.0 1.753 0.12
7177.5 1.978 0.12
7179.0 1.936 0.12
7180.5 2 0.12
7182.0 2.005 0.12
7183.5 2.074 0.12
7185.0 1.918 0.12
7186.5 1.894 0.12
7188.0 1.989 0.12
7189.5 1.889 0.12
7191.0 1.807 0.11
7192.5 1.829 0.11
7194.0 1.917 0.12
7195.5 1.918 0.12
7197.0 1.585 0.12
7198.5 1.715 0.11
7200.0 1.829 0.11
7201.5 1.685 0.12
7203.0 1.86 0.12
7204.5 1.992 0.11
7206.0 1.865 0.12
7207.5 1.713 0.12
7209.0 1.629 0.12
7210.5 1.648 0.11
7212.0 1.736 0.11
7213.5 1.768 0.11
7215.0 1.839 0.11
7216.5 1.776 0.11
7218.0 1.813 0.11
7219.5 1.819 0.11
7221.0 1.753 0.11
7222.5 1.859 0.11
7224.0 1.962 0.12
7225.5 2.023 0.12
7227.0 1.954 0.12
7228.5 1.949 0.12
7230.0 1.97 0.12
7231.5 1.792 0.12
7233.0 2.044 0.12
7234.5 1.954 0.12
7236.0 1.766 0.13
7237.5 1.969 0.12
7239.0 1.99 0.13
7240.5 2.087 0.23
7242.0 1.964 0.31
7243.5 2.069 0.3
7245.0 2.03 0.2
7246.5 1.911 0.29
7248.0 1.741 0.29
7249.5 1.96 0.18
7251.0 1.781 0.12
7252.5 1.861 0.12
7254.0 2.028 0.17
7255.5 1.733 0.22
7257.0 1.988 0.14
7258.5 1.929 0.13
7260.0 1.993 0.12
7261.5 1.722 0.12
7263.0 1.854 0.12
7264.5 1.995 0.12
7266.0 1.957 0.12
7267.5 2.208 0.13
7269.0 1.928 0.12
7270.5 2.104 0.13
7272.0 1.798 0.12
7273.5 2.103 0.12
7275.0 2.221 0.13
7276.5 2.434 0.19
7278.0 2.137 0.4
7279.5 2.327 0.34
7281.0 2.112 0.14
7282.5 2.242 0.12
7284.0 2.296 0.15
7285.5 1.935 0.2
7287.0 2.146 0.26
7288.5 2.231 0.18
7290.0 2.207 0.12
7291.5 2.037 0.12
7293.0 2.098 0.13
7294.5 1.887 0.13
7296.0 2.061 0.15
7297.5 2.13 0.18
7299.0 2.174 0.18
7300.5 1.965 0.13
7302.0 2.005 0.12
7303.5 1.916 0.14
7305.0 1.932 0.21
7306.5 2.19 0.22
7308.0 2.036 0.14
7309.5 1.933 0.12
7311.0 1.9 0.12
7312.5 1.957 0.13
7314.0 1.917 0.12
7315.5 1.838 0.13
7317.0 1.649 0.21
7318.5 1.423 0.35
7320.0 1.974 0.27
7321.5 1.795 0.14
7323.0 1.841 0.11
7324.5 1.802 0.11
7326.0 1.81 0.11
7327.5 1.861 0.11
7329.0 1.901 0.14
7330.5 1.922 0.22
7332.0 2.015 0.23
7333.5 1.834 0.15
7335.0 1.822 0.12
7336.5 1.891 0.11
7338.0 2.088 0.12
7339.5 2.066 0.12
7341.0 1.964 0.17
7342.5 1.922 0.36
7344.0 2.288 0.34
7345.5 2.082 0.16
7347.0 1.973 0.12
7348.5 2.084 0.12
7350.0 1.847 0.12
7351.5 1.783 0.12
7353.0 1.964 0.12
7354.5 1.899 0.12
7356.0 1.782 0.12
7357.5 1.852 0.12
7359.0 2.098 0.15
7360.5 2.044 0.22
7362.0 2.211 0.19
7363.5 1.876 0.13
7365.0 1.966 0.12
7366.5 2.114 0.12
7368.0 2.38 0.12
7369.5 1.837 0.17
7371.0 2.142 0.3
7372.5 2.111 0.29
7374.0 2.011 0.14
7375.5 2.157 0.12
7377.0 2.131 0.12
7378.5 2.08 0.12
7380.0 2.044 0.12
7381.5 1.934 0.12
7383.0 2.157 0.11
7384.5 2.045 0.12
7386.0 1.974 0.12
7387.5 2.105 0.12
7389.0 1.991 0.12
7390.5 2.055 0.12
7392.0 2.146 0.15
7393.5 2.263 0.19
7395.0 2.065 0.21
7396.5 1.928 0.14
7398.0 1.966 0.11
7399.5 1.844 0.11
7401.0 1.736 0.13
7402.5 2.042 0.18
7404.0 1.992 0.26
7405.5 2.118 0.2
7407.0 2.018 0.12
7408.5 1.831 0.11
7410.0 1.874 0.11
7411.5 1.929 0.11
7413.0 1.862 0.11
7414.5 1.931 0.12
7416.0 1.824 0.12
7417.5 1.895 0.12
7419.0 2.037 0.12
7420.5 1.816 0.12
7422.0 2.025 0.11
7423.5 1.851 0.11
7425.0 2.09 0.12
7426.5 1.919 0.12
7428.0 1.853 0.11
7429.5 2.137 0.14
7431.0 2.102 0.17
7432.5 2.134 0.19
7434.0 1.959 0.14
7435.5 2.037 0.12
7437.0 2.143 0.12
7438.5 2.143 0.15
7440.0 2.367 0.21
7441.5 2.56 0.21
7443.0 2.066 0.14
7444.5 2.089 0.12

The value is 0.17 mag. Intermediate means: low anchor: 1.6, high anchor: 2.02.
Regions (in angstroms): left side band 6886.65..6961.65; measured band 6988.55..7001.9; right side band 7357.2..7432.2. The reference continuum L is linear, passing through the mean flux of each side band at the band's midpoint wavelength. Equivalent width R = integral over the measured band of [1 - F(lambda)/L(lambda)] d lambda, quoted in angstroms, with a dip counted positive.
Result -0.9 angstroms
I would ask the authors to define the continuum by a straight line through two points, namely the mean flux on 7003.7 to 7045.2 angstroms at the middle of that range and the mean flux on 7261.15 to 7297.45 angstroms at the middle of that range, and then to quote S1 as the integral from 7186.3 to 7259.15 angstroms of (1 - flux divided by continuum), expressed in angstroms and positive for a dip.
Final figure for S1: 4.2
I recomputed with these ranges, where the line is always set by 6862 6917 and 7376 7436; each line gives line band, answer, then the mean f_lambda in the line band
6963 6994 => 0.07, 1.57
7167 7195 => -0.05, 1.91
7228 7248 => -0.05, 1.95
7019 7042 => 0.03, 1.67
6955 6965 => 0.36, 1.19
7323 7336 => 0.04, 1.87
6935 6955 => 0.26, 1.3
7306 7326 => 0.04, 1.86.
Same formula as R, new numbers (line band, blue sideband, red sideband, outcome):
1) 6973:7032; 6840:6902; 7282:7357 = 4.2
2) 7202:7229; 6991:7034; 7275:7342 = 0.6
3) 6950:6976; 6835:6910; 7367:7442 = 5.4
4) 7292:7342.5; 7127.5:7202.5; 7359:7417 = 1.1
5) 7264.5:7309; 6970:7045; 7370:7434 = -4.7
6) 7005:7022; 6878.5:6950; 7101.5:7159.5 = 1.6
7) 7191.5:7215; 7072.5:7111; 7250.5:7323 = 0.8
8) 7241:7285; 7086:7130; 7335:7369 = -2.8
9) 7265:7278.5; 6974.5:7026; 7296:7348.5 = -1.5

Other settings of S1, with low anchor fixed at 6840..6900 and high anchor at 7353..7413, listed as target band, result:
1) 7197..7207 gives 0.4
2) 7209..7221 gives 0.8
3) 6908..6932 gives 1.5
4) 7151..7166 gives -0.2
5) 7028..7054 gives 0.3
